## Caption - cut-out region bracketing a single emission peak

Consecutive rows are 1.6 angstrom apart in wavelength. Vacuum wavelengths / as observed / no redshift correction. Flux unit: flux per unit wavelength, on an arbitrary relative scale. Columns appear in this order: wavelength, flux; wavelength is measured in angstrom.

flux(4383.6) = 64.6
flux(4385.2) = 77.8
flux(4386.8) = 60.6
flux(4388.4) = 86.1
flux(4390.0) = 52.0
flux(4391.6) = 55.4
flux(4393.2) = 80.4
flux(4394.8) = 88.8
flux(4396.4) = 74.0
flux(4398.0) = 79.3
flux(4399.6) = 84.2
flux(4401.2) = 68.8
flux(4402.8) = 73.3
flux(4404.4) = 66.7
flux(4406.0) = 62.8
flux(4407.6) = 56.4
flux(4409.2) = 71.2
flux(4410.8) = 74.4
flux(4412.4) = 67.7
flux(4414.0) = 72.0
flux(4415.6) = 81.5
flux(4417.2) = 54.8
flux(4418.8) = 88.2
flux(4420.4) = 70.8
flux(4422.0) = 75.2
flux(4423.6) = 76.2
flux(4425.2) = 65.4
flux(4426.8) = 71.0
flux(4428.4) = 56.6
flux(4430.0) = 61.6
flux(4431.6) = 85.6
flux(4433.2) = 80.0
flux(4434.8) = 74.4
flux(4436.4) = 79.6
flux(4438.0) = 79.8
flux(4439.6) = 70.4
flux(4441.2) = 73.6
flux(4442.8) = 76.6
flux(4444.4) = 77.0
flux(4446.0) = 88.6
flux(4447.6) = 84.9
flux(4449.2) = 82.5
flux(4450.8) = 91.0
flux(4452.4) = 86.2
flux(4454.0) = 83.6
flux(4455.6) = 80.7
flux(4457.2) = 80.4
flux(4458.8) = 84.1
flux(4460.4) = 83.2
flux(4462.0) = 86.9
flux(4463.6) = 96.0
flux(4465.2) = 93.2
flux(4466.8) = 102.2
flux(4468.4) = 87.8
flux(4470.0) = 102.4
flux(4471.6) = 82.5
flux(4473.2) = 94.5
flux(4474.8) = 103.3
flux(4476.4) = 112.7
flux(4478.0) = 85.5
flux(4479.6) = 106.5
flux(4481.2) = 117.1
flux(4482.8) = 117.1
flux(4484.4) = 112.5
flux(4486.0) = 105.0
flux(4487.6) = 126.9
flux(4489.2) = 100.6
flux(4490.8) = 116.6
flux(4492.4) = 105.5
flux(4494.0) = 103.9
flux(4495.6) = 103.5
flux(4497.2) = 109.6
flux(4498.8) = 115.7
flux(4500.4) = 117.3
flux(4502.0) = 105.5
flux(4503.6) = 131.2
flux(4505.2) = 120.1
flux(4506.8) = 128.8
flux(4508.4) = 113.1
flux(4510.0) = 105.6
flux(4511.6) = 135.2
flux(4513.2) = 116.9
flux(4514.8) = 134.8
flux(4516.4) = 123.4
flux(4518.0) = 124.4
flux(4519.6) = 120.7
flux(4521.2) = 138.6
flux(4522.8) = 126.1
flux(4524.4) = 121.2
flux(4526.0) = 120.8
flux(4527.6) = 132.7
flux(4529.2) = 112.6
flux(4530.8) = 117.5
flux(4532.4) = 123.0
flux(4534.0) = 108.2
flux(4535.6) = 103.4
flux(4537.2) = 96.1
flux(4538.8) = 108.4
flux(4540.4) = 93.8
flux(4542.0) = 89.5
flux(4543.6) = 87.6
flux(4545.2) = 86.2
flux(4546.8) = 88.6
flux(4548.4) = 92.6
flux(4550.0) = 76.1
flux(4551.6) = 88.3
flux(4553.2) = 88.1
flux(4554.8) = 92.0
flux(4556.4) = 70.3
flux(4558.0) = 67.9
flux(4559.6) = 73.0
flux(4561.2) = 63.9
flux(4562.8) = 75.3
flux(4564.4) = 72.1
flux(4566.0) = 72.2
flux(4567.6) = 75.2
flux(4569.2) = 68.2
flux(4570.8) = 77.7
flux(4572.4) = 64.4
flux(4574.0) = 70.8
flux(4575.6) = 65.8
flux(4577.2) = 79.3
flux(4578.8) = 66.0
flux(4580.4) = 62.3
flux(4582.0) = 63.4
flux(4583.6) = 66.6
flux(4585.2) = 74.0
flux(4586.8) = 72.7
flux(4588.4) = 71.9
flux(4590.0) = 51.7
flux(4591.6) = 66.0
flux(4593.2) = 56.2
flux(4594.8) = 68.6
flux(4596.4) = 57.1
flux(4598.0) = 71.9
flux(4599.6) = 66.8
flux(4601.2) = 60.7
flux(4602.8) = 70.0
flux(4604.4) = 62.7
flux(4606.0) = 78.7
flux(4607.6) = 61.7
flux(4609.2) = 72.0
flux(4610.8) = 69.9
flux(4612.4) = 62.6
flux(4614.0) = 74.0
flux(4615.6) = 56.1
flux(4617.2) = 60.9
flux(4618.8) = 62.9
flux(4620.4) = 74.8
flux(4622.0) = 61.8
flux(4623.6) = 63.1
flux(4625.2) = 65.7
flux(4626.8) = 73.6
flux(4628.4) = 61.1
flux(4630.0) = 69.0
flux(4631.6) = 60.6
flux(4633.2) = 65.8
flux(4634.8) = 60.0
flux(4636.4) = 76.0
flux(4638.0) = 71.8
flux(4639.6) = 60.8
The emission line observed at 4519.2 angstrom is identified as C IV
